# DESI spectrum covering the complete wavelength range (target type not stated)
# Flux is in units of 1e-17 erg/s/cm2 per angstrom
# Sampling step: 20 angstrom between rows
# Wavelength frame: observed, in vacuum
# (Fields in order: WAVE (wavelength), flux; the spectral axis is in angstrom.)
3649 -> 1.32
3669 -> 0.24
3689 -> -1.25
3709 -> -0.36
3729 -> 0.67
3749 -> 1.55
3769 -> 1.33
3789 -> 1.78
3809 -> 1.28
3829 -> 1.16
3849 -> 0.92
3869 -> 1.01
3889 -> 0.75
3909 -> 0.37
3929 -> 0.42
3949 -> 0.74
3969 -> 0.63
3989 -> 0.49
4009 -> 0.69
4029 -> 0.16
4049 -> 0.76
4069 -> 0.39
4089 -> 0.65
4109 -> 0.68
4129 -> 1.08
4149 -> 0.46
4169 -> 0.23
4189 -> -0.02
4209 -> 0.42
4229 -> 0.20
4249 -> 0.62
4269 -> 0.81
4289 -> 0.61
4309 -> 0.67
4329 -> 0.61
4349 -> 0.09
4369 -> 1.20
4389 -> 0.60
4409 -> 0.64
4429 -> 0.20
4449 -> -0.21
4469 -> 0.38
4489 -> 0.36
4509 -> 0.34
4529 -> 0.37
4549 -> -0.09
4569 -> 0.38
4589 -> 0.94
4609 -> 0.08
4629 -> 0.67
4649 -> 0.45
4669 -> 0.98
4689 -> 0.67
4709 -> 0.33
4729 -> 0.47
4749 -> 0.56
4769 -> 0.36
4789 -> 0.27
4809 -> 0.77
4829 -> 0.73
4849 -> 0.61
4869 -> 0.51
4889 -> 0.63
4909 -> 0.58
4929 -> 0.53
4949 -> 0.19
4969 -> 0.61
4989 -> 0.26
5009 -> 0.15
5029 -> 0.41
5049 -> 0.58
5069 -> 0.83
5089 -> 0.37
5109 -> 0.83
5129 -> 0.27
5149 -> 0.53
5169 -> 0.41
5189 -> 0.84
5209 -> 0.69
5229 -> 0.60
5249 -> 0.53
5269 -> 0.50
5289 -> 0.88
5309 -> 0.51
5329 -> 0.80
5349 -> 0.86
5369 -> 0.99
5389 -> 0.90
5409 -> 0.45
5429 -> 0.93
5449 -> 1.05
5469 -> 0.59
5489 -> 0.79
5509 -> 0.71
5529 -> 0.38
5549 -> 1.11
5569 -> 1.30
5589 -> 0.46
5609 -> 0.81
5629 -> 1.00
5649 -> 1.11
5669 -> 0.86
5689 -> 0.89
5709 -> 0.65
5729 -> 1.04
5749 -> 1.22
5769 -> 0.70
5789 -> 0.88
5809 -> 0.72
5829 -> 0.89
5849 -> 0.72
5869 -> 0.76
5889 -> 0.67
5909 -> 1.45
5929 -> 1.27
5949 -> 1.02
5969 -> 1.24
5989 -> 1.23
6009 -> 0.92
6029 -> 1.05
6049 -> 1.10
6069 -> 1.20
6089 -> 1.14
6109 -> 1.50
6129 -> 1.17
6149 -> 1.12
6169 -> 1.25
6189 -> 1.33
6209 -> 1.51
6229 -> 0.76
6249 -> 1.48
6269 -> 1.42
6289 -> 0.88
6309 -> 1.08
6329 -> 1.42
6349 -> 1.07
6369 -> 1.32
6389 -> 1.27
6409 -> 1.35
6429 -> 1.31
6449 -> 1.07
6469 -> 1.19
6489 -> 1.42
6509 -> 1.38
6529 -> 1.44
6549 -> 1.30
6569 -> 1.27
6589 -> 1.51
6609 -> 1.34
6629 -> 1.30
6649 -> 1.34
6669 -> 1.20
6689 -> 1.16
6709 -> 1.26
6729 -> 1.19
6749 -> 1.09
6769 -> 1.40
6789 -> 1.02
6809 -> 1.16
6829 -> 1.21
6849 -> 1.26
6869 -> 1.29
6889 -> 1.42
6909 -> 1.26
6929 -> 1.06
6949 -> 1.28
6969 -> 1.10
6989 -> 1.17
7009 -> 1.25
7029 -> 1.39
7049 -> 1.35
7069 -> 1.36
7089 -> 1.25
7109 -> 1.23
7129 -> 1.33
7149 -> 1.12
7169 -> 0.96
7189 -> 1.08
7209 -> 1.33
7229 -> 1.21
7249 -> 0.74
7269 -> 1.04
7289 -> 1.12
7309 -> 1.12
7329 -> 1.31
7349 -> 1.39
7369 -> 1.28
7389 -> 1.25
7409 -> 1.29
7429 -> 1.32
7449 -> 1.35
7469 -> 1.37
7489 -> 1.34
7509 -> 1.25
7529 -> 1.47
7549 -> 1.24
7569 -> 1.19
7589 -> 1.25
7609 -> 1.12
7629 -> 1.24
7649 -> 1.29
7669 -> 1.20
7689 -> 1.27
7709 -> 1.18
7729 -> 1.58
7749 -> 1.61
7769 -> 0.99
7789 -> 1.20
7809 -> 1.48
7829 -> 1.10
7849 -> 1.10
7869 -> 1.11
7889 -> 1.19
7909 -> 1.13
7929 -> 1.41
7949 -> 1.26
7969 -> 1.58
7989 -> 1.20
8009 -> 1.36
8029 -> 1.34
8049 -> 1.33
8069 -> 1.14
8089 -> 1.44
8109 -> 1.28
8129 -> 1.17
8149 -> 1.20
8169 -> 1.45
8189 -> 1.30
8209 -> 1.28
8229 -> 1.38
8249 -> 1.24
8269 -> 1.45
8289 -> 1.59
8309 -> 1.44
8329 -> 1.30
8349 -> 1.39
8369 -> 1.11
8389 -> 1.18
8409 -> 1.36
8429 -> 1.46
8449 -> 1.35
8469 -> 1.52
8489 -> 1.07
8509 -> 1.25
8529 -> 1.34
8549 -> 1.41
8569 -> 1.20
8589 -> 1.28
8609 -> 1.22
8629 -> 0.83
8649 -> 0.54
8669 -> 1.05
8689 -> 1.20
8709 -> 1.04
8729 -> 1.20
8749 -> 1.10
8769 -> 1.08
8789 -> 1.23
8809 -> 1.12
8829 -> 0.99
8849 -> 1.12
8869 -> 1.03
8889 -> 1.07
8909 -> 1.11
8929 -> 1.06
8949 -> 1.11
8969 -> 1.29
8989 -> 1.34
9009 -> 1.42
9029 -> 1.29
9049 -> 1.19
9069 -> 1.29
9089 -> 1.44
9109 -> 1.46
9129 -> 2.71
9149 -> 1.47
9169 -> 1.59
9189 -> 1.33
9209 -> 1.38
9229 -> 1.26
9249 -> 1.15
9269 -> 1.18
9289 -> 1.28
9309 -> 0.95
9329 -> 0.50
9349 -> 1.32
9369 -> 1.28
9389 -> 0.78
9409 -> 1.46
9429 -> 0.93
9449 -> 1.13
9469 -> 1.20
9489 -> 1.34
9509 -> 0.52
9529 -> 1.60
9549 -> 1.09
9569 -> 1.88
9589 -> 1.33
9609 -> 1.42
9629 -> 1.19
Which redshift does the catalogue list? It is 0.39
